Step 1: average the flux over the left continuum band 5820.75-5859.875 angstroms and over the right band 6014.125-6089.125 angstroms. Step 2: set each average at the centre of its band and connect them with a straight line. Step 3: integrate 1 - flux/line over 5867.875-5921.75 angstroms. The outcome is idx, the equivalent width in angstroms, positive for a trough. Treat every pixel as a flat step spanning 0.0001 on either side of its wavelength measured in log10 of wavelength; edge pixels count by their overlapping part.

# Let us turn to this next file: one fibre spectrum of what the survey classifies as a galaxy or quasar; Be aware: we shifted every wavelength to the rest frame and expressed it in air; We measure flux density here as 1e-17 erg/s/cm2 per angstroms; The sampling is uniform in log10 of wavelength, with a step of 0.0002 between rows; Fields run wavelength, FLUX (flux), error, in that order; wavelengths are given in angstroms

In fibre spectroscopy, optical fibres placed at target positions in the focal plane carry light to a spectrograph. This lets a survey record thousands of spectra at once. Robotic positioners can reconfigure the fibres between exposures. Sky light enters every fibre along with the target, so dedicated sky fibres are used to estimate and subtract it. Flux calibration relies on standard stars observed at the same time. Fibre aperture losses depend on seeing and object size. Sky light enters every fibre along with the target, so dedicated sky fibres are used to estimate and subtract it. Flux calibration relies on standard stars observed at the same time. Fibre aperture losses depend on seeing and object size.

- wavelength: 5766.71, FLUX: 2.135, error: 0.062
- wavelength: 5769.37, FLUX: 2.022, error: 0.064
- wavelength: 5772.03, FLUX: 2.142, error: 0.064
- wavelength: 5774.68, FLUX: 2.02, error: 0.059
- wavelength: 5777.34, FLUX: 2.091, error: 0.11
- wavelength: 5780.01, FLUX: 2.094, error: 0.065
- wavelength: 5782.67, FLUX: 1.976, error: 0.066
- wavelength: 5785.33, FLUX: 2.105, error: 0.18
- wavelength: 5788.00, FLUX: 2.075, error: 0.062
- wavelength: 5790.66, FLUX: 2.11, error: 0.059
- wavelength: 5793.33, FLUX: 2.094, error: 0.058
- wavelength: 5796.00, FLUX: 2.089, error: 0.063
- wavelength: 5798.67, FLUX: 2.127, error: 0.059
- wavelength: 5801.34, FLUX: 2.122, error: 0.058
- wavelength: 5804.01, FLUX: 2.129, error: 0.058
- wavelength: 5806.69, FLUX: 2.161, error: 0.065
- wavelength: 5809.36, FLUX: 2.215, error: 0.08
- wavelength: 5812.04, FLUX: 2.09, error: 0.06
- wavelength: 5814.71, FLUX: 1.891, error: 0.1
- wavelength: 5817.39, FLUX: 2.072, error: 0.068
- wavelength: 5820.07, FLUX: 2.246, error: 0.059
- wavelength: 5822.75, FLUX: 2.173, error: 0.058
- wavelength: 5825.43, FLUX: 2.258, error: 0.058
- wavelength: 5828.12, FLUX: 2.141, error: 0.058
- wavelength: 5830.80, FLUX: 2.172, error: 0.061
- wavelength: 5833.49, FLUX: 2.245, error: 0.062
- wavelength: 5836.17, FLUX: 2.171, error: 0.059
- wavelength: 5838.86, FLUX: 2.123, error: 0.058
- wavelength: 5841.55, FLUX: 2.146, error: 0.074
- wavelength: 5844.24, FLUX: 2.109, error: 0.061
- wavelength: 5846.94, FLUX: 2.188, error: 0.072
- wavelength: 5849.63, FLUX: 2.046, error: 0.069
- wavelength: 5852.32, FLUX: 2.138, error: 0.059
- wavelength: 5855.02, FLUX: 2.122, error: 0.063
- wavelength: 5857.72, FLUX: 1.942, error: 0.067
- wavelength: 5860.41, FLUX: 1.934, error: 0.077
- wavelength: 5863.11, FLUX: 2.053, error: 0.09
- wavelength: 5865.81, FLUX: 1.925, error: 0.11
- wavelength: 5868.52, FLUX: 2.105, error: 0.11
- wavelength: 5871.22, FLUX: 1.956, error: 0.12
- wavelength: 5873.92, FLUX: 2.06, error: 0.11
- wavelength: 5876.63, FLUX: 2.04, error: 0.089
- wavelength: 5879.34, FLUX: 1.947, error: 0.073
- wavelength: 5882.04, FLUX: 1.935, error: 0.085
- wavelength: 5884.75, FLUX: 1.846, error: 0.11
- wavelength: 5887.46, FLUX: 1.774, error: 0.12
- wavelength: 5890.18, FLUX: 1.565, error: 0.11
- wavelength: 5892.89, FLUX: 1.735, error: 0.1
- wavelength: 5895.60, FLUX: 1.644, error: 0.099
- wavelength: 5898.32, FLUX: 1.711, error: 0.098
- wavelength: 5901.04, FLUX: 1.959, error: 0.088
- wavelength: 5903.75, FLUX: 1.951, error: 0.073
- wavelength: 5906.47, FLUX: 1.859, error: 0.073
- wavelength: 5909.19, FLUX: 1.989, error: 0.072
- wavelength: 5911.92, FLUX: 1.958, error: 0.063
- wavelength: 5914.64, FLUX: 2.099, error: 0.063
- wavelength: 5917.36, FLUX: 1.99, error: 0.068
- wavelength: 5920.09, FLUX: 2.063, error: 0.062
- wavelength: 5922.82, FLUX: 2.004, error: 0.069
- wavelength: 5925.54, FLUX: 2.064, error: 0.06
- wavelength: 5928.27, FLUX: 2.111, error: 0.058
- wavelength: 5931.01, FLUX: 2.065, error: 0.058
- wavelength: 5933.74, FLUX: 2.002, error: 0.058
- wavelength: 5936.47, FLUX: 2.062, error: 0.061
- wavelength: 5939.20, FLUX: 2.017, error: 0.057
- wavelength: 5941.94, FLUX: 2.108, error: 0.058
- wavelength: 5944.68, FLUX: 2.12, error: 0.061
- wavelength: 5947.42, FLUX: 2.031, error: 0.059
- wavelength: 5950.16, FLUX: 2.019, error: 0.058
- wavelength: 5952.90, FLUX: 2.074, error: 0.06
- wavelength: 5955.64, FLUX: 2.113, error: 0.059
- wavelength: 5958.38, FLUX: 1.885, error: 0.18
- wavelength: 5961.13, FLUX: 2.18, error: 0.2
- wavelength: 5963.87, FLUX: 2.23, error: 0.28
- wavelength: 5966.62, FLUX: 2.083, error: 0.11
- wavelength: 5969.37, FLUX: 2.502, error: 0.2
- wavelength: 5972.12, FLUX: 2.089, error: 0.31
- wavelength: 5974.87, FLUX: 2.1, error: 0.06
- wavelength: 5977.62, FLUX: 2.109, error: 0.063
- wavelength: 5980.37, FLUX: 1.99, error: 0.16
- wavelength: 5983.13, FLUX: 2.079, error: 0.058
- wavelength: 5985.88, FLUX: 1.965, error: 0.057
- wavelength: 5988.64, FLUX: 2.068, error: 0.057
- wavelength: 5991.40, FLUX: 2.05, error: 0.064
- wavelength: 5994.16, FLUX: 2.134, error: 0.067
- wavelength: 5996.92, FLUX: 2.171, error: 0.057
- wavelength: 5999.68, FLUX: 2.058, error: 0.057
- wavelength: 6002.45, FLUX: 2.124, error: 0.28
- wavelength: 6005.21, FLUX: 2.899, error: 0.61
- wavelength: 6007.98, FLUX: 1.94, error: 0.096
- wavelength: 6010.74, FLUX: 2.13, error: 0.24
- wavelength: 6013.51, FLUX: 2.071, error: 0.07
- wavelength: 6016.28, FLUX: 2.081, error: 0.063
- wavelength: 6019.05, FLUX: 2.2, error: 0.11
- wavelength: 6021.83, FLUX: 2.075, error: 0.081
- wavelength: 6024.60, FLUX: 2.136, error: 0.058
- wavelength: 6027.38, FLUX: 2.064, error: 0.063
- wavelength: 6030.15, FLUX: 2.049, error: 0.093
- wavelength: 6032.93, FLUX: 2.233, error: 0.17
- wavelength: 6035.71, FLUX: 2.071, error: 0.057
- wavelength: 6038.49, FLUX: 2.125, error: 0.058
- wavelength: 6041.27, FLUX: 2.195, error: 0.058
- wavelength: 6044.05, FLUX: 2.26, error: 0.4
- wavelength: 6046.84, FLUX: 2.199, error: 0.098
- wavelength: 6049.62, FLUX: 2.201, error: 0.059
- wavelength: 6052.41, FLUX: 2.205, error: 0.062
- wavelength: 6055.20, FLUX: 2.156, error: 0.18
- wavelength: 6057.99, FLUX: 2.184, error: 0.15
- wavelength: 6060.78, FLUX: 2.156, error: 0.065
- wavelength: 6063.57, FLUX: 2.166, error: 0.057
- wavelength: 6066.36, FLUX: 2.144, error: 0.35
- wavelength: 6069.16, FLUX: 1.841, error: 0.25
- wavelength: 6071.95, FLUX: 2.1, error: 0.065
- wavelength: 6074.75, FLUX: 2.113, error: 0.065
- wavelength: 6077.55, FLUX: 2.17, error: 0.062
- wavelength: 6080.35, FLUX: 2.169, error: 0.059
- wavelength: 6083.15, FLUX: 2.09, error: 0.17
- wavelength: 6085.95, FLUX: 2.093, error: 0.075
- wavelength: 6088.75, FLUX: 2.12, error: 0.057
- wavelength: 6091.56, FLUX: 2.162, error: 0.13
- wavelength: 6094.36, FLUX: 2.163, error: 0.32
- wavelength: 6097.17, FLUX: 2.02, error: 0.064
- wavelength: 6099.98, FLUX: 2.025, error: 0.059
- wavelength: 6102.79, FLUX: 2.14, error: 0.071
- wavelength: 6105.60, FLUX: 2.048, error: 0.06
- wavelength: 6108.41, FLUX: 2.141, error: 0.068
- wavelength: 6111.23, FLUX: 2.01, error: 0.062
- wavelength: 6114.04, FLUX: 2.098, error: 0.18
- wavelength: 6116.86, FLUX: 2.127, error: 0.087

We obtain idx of 5.8 angstroms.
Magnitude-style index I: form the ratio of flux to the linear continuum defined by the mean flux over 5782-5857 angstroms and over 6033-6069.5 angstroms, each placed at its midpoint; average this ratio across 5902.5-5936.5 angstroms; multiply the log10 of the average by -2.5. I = 0.07 mag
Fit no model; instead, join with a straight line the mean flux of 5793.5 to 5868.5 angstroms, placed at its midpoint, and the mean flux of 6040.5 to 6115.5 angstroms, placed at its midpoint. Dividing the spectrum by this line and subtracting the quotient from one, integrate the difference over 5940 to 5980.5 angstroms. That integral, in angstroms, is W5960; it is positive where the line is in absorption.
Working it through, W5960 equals 0.13 angstroms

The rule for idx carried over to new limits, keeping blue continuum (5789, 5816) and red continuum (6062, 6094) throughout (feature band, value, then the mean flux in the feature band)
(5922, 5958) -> 0.84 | 2.06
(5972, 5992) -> 0.50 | 2.05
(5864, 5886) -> 1.31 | 1.98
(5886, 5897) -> 2.21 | 1.68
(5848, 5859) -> 0.20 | 2.07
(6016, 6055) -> -0.81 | 2.15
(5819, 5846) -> -0.95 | 2.18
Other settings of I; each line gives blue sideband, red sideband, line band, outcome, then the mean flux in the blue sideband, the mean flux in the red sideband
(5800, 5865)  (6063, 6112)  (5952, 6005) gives -0.01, 2.12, 2.1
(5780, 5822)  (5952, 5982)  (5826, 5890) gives 0.04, 2.1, 2.12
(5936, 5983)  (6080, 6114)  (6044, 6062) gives -0.05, 2.1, 2.1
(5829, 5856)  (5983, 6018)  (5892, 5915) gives 0.15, 2.15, 2.14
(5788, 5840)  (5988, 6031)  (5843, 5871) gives 0.05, 2.14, 2.14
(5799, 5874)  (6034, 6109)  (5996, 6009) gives -0.06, 2.11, 2.13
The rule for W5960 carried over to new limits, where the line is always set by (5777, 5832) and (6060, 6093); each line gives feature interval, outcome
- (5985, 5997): 0.2 angstroms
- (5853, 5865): 0.6 angstroms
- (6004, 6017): -0.7 angstroms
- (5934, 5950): 0.4 angstroms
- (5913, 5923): 0.3 angstroms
